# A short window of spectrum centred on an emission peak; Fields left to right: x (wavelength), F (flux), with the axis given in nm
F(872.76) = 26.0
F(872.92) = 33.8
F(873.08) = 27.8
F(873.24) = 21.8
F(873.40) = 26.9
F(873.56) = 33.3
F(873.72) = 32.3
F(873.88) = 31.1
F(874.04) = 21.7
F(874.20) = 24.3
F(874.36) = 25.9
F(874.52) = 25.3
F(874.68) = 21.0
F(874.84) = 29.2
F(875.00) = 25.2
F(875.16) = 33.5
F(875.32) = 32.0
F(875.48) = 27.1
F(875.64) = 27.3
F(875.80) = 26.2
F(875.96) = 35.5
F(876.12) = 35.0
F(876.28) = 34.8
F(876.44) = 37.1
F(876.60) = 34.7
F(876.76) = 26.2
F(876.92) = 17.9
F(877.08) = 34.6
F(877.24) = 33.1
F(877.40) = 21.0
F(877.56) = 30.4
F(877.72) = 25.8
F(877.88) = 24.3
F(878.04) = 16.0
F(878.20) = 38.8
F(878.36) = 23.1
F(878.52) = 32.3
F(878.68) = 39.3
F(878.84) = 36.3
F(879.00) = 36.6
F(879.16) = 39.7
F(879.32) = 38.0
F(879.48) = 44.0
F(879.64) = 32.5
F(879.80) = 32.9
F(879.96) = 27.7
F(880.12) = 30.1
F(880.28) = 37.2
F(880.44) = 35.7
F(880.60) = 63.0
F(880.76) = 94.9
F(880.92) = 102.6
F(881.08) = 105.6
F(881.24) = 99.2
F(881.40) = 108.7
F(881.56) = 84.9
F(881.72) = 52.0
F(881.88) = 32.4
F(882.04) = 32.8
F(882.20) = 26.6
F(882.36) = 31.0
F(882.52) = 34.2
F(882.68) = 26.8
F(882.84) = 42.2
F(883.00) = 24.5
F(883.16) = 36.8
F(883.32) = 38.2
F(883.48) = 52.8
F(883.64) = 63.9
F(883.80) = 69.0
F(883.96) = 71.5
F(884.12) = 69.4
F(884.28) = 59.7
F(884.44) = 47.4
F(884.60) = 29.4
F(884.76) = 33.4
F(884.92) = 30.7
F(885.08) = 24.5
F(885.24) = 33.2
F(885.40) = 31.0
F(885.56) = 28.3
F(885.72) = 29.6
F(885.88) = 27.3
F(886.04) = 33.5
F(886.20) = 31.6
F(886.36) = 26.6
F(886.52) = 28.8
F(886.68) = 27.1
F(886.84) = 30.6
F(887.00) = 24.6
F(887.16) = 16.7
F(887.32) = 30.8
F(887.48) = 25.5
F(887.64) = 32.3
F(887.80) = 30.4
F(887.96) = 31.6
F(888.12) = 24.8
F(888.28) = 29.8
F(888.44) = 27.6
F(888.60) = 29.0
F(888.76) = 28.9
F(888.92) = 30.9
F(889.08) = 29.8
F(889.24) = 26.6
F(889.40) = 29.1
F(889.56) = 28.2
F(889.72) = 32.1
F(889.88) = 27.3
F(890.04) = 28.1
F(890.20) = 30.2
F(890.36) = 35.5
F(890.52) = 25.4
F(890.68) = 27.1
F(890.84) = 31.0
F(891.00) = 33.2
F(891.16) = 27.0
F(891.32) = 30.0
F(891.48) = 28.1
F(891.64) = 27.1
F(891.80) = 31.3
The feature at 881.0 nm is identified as H-alpha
